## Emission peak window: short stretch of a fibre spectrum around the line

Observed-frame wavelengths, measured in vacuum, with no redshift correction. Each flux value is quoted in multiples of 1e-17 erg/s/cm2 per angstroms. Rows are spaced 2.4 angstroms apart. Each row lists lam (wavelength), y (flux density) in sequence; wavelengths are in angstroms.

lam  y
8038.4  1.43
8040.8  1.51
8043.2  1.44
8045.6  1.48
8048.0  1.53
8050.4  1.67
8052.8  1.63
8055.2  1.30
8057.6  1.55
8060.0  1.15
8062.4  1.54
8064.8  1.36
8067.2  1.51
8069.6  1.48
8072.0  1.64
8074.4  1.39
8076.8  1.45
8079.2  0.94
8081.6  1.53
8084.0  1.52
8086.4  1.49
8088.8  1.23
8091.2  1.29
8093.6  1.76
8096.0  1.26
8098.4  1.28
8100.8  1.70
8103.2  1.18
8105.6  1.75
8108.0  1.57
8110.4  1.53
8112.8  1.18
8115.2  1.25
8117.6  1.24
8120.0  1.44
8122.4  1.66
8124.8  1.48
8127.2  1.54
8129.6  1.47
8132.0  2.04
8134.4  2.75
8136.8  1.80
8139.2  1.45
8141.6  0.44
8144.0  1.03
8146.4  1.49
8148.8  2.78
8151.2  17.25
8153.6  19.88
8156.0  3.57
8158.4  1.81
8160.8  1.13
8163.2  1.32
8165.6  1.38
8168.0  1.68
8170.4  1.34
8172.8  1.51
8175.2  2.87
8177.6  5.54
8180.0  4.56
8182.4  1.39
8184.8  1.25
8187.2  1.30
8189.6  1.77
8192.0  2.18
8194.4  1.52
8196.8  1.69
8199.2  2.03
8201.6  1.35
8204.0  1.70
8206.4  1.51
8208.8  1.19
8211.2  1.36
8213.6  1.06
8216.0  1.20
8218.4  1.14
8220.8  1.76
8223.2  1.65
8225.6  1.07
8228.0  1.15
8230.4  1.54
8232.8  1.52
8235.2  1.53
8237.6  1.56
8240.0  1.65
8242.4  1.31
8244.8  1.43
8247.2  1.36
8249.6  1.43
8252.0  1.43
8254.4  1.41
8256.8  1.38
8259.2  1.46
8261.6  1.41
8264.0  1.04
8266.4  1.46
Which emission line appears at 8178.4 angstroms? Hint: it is [N II]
